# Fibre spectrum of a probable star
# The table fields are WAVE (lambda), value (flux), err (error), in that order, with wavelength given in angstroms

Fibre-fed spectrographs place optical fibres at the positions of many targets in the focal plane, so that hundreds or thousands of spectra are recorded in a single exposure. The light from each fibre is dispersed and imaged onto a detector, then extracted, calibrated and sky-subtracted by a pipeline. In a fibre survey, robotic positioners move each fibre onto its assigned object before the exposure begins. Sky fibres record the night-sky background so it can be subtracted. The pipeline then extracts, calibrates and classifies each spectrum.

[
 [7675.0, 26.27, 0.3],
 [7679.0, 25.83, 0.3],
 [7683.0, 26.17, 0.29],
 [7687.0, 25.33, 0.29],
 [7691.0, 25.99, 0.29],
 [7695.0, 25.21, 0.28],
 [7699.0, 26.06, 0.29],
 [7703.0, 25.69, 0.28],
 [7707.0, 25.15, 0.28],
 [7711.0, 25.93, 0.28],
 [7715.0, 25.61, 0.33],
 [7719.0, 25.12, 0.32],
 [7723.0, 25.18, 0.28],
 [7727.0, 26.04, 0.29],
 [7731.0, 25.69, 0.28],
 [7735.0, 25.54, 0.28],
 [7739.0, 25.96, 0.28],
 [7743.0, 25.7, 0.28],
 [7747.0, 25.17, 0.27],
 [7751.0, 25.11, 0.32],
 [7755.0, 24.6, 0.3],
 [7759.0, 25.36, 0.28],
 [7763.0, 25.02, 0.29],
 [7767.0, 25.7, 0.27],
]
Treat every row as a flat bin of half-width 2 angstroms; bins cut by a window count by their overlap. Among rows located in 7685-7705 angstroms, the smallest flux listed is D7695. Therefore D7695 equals 25.21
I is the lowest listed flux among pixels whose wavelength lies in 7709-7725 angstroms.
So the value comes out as 25.12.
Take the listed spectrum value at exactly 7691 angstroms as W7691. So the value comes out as 25.99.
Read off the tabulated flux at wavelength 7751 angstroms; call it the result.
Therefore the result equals 25.11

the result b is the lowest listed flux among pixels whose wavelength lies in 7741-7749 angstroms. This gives 25.17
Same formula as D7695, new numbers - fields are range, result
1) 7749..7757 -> 24.6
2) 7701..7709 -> 25.15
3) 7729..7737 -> 25.54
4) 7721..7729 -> 25.18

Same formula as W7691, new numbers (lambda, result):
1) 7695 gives 25.21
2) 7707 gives 25.15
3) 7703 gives 25.69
